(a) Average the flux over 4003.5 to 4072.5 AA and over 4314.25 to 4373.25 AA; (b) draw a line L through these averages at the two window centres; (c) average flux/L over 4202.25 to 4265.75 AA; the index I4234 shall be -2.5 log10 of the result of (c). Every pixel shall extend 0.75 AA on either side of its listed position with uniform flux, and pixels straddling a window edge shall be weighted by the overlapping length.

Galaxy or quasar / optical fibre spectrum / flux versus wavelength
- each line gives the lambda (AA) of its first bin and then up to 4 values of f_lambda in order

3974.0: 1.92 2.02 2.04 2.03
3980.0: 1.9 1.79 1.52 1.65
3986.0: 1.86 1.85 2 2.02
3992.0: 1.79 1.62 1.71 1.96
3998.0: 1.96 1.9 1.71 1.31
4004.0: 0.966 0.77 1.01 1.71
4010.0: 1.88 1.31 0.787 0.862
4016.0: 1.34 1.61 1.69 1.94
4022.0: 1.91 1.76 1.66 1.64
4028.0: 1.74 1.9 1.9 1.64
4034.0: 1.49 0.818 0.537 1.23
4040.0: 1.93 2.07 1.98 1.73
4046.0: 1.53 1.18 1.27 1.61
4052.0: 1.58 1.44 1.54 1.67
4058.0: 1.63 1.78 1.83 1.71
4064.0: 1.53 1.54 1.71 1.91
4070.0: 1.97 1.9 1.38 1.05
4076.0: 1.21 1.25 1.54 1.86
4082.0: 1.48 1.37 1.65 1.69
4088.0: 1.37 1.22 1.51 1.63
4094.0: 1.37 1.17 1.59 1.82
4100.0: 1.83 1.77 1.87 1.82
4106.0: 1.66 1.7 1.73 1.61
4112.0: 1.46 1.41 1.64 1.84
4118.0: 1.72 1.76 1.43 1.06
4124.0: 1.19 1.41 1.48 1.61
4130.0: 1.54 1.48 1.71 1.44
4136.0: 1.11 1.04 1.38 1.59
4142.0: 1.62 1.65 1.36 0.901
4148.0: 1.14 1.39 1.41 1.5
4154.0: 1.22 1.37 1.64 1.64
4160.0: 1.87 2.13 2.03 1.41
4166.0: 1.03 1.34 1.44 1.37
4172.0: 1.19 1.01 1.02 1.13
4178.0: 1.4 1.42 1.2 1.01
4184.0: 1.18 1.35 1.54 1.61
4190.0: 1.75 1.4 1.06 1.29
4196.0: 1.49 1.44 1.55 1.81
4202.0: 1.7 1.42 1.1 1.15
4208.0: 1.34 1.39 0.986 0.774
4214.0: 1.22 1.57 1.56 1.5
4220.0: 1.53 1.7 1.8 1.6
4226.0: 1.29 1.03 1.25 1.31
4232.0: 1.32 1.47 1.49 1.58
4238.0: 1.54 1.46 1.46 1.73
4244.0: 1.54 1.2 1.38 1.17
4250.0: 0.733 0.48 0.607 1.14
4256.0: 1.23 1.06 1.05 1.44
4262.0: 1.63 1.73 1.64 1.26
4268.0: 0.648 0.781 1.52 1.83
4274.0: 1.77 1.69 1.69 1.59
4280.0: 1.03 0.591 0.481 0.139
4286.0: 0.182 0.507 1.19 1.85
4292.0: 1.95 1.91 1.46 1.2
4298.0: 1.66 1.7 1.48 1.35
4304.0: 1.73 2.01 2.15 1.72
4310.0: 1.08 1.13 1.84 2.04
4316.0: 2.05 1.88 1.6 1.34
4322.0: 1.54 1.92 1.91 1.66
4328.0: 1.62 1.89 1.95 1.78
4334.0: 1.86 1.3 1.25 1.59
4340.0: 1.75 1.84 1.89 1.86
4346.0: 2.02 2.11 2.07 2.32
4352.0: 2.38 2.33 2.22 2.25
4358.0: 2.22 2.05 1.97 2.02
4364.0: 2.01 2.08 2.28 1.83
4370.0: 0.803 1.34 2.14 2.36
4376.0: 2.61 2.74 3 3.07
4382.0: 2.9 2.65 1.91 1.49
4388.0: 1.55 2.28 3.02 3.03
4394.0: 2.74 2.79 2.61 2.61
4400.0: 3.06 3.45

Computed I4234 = 0.30 mag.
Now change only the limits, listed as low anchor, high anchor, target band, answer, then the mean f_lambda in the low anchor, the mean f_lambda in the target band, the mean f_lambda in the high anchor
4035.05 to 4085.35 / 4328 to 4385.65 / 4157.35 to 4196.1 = 0.243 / 1.55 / 1.4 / 2.06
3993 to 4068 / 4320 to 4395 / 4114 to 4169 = 0.170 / 1.55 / 1.47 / 2.06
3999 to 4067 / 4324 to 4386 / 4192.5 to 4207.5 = 0.264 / 1.52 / 1.41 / 2.04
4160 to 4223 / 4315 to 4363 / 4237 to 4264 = 0.257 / 1.39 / 1.25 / 1.89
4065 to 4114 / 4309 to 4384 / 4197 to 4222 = 0.253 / 1.58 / 1.39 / 1.96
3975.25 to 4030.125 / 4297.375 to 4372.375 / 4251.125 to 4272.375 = 0.436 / 1.65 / 1.19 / 1.81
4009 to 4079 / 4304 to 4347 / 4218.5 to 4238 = 0.152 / 1.56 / 1.45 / 1.73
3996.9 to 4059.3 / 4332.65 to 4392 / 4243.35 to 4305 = 0.475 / 1.52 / 1.25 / 2.09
